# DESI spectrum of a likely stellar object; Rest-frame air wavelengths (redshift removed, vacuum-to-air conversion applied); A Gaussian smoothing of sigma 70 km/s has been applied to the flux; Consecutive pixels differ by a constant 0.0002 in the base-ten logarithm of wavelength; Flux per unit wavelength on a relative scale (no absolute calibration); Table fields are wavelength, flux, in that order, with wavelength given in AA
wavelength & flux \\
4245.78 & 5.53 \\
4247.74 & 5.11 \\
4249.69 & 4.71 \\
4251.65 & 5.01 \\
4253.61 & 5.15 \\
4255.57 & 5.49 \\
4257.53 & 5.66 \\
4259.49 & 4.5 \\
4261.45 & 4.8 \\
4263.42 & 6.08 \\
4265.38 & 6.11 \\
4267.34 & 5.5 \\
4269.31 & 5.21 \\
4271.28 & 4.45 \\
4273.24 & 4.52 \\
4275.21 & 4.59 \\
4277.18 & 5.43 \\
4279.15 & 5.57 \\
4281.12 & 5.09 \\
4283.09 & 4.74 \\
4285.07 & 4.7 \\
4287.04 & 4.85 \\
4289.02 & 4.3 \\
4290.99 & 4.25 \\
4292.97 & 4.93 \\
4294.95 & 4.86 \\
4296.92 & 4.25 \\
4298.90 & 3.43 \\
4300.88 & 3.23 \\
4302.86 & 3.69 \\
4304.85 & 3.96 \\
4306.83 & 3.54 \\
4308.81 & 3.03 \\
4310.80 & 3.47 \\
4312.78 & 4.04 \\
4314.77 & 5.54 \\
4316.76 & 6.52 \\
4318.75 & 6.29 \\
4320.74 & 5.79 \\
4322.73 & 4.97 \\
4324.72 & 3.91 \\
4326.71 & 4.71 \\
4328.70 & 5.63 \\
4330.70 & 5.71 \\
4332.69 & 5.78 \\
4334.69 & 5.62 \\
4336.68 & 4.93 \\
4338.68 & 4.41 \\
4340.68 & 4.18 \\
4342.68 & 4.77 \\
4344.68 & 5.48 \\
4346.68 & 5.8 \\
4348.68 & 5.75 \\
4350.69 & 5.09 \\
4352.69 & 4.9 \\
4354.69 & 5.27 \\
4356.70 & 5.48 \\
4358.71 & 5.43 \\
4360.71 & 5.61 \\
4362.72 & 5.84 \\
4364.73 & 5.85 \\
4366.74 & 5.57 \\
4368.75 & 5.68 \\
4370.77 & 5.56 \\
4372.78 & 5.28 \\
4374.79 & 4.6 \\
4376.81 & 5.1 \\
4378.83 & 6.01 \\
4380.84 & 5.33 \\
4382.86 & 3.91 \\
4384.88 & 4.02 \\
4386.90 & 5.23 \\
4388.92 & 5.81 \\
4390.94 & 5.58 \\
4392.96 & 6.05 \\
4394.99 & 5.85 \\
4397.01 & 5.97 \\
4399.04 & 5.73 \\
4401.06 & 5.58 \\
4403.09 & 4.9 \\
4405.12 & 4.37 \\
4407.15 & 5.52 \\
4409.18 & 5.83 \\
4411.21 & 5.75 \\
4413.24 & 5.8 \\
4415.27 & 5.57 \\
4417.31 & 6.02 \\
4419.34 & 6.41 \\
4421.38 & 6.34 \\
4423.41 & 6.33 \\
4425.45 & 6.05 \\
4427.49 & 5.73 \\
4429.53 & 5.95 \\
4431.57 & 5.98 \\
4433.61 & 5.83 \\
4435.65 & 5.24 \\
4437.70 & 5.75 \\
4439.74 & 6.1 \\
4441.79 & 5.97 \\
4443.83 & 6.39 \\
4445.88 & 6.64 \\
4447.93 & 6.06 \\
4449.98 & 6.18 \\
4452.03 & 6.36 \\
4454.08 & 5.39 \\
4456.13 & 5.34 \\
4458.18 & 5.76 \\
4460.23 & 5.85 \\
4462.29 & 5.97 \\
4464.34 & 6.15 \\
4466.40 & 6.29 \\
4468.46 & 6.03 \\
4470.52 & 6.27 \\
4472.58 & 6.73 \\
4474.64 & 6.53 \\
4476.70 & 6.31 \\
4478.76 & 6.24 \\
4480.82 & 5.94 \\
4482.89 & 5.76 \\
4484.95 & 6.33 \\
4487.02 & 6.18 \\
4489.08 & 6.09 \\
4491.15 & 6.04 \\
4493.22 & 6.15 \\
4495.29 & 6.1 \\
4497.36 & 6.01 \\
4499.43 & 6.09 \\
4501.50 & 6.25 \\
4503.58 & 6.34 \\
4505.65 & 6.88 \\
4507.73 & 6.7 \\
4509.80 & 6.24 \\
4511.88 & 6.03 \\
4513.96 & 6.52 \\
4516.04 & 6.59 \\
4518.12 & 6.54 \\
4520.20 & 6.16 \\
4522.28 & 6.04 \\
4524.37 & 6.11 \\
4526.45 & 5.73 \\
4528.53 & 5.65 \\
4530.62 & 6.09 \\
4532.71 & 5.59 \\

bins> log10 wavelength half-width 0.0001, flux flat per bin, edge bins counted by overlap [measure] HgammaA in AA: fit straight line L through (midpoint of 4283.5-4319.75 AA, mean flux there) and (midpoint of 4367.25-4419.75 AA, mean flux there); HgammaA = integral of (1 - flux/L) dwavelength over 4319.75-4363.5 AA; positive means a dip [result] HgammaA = -3.5 AA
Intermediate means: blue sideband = 4.39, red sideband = 5.43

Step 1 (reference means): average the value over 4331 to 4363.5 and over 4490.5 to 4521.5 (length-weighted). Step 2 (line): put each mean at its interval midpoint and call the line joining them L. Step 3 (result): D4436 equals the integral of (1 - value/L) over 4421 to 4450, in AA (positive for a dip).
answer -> -0.9 AA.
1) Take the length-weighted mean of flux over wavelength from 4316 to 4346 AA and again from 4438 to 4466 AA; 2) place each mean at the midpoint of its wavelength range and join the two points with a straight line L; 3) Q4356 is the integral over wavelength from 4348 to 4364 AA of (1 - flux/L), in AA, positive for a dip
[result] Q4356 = -0.1 AA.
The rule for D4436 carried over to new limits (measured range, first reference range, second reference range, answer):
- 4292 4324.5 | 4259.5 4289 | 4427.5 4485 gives 4.92 AA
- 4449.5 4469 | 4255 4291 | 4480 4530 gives 0.14 AA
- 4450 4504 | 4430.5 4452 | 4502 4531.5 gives 0.37 AA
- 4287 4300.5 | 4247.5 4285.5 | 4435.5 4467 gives 2.38 AA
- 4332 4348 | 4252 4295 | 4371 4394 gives 0.03 AA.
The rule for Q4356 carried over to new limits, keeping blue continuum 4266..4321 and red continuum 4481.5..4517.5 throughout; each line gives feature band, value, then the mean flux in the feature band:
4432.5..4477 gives -1.1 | 6.05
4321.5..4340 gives -0.5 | 5.07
